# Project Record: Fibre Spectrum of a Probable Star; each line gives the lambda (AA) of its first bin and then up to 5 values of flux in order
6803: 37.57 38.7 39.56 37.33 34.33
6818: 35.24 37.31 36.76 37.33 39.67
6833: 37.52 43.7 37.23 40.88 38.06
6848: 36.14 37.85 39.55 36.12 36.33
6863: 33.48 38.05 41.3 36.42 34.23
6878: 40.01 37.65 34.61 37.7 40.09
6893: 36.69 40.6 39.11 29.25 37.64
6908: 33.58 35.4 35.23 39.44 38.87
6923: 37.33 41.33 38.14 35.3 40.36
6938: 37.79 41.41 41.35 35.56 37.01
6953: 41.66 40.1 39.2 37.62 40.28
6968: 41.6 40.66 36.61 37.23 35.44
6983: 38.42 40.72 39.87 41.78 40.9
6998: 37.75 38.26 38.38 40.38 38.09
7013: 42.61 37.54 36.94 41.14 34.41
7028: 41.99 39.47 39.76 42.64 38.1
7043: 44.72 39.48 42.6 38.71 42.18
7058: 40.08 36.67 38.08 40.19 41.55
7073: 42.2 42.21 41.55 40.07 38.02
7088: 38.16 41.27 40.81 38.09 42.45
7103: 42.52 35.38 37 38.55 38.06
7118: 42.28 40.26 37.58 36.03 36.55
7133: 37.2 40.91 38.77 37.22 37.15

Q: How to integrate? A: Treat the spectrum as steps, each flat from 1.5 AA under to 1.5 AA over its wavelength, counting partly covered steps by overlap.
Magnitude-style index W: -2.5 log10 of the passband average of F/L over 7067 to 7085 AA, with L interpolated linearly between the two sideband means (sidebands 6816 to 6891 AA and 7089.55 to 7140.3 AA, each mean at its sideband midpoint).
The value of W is -0.06 mag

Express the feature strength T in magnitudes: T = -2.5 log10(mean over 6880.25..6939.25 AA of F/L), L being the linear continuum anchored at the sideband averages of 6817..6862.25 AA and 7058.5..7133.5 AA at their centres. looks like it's 0.03 mag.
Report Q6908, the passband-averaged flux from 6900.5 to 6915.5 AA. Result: 34.2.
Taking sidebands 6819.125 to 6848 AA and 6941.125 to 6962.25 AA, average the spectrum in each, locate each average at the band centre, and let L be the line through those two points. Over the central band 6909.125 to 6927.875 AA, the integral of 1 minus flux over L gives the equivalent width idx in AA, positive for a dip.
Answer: 0.5 AA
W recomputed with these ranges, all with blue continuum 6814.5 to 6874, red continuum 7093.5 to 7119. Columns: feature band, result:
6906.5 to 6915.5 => 0.10 mag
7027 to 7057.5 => -0.05 mag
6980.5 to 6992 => -0.03 mag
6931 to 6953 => -0.01 mag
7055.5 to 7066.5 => 0.01 mag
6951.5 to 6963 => -0.04 mag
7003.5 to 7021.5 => -0.01 mag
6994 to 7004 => 0.00 mag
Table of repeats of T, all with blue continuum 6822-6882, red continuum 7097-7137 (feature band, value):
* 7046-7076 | -0.05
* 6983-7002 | -0.04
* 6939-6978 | -0.03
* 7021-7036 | -0.03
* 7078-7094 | -0.03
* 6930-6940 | 0.00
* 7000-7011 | -0.01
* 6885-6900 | -0.02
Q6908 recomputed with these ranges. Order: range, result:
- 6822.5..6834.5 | 37.8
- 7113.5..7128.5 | 38.8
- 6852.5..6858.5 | 37.8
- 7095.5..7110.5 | 39.1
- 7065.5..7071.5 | 40.9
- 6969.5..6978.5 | 38.2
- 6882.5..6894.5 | 37.3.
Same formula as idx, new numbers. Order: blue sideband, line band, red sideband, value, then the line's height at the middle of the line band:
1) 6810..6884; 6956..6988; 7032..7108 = 0.18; 39.1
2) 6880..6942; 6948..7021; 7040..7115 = -0.99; 38.6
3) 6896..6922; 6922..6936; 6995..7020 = -0.61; 36.9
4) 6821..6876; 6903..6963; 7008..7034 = 0.48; 38.4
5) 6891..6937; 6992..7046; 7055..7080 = -0.33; 39.4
